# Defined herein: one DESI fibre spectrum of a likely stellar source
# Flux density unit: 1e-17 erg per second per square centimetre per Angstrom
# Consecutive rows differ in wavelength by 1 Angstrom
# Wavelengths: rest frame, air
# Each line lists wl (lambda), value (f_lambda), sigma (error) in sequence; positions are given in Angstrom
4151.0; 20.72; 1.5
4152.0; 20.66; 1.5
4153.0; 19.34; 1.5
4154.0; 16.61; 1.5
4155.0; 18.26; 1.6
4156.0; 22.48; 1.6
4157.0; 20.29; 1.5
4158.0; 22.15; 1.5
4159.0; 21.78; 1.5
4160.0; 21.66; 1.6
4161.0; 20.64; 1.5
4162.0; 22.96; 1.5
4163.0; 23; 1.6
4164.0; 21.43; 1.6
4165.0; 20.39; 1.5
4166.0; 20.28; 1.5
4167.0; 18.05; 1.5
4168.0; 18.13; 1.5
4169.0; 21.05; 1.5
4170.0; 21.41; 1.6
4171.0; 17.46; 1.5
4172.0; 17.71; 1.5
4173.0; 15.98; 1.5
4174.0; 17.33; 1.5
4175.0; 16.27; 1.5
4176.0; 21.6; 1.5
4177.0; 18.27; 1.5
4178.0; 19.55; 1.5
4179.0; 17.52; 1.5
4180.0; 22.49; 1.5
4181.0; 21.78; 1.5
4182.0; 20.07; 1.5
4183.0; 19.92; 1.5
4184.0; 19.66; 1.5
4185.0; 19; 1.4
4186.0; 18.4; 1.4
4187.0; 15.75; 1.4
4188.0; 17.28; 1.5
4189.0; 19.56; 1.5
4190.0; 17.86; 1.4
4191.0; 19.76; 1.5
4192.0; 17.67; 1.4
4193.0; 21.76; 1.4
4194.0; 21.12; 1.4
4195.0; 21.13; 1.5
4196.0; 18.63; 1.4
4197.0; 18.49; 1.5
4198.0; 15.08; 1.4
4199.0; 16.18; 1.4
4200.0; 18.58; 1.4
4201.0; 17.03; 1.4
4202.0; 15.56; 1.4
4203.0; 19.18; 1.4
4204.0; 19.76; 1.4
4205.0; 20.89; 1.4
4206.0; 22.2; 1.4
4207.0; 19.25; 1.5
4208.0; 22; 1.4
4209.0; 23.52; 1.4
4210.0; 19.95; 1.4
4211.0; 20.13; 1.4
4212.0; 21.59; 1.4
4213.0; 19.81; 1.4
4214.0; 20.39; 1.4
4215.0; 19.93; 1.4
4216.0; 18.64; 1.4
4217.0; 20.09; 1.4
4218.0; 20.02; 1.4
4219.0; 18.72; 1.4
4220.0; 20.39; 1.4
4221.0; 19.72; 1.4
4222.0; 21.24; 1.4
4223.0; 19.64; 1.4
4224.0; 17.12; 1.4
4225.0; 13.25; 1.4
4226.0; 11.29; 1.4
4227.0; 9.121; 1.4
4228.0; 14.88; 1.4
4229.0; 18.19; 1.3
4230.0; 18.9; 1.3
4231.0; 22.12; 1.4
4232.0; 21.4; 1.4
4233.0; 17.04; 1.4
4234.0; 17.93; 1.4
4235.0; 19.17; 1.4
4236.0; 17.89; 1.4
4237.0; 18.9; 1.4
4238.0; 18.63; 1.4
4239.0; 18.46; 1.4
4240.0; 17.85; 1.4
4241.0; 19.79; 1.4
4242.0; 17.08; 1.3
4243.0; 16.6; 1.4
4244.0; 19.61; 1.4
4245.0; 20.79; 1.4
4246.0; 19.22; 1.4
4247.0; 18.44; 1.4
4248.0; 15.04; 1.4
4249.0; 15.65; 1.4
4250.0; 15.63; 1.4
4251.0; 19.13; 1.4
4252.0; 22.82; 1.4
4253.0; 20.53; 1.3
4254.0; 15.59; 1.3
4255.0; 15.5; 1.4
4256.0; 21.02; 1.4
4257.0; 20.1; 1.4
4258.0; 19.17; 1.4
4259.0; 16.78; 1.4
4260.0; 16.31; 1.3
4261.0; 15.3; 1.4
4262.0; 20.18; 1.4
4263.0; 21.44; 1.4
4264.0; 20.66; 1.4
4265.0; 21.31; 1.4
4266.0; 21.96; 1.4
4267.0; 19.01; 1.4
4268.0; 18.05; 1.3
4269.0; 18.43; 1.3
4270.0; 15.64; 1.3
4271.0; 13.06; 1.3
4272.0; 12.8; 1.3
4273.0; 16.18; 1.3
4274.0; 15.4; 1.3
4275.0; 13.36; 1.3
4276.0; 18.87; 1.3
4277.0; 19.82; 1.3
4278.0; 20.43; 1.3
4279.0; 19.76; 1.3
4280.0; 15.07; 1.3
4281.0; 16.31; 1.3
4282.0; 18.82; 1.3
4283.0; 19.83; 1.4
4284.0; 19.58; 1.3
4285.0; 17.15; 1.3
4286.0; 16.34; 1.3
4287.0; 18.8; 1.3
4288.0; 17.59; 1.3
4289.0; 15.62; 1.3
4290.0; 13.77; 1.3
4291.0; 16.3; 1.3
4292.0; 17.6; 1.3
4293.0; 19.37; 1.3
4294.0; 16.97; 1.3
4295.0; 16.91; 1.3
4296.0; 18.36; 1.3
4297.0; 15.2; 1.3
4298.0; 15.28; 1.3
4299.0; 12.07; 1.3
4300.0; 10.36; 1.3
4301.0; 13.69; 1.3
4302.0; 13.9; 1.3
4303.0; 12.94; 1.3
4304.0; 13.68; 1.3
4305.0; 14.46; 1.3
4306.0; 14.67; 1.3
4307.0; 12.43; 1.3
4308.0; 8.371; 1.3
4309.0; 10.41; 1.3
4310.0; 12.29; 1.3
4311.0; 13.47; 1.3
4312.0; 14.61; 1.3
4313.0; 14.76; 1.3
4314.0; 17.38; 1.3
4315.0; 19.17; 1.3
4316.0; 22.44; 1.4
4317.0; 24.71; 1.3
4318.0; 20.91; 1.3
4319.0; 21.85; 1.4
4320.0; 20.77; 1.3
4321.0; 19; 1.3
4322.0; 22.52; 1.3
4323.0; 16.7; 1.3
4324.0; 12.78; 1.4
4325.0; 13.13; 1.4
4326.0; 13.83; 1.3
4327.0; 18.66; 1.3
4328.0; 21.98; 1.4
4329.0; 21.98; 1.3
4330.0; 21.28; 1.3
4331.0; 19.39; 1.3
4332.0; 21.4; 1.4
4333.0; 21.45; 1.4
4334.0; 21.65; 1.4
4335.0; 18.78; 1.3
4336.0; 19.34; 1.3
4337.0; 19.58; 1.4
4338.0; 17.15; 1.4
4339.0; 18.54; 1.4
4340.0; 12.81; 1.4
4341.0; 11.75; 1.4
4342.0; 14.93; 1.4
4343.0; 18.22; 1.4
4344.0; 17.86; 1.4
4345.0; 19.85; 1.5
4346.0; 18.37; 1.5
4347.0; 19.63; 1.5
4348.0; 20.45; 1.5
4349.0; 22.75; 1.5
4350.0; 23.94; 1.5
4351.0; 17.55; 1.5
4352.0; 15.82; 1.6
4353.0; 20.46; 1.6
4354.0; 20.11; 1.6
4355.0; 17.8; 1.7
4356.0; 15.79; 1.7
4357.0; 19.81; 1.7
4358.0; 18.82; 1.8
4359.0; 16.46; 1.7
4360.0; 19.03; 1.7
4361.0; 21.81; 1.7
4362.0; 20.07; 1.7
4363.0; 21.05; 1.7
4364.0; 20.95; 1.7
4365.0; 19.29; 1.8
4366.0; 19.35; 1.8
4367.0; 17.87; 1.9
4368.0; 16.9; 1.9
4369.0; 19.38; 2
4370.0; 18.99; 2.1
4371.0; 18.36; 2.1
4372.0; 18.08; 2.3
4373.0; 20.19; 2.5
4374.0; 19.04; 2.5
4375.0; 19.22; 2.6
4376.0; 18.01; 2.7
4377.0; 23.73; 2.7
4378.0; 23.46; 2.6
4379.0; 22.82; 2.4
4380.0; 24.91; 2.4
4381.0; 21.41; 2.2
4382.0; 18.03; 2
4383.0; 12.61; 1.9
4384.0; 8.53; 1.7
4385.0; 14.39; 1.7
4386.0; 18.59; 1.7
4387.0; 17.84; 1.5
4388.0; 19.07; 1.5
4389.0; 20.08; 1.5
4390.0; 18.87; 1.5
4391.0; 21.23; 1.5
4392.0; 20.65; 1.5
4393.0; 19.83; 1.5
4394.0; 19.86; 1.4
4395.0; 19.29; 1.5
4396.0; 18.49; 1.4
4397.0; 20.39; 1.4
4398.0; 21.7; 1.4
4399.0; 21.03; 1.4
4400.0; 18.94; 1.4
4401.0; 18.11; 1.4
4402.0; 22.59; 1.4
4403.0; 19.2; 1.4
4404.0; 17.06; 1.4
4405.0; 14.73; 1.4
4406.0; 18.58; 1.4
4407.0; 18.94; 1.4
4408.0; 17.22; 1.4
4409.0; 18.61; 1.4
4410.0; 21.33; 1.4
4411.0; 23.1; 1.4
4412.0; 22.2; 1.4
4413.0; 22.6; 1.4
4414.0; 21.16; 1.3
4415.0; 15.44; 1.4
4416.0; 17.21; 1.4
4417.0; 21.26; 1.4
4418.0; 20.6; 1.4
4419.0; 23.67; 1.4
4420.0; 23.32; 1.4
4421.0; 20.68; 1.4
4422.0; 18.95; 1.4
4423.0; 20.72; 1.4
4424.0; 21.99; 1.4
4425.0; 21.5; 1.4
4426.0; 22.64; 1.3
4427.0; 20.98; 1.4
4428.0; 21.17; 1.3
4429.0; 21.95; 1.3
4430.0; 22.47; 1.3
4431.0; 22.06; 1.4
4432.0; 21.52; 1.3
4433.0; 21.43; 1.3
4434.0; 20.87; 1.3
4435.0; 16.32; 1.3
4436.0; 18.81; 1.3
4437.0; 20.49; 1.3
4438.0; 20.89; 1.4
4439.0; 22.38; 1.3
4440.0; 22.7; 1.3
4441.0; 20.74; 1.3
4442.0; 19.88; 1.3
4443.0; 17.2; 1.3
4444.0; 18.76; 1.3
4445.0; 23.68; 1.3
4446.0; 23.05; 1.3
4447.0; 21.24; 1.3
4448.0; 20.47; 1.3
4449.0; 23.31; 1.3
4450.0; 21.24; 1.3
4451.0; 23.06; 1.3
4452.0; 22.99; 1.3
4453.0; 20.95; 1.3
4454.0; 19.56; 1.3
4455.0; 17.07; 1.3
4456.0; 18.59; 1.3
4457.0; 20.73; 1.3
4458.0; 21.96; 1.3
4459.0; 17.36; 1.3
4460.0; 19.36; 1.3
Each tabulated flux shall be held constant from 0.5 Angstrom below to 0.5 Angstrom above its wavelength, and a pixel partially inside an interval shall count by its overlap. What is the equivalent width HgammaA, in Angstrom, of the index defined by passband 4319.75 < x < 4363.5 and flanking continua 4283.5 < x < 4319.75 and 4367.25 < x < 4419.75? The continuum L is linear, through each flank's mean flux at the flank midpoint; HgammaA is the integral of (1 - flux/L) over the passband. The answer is -3.2 Angstrom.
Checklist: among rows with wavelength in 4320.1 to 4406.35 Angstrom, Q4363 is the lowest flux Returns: 8.53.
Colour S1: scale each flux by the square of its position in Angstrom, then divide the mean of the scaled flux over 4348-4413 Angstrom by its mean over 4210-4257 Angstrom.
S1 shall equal 1.12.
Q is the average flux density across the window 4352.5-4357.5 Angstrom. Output 18.8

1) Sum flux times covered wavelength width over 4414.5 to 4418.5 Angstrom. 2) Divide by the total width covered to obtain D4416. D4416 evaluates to 18.6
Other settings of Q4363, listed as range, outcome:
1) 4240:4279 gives 12.8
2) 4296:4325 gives 8.371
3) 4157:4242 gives 9.121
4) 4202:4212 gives 15.56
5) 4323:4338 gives 12.78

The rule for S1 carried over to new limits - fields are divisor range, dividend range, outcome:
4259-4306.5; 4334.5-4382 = 1.18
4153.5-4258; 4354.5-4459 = 1.15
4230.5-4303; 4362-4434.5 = 1.20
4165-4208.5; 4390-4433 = 1.19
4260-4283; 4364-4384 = 1.14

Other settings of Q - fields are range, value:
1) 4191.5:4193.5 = 19.7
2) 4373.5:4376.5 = 18.8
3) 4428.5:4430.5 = 22.2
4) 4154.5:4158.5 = 20.8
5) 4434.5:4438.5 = 19.1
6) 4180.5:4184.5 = 20.4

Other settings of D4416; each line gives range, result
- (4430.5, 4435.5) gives 20.4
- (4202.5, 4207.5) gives 20.3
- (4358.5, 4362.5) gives 19.3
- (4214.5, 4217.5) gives 19.6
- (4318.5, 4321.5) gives 20.5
